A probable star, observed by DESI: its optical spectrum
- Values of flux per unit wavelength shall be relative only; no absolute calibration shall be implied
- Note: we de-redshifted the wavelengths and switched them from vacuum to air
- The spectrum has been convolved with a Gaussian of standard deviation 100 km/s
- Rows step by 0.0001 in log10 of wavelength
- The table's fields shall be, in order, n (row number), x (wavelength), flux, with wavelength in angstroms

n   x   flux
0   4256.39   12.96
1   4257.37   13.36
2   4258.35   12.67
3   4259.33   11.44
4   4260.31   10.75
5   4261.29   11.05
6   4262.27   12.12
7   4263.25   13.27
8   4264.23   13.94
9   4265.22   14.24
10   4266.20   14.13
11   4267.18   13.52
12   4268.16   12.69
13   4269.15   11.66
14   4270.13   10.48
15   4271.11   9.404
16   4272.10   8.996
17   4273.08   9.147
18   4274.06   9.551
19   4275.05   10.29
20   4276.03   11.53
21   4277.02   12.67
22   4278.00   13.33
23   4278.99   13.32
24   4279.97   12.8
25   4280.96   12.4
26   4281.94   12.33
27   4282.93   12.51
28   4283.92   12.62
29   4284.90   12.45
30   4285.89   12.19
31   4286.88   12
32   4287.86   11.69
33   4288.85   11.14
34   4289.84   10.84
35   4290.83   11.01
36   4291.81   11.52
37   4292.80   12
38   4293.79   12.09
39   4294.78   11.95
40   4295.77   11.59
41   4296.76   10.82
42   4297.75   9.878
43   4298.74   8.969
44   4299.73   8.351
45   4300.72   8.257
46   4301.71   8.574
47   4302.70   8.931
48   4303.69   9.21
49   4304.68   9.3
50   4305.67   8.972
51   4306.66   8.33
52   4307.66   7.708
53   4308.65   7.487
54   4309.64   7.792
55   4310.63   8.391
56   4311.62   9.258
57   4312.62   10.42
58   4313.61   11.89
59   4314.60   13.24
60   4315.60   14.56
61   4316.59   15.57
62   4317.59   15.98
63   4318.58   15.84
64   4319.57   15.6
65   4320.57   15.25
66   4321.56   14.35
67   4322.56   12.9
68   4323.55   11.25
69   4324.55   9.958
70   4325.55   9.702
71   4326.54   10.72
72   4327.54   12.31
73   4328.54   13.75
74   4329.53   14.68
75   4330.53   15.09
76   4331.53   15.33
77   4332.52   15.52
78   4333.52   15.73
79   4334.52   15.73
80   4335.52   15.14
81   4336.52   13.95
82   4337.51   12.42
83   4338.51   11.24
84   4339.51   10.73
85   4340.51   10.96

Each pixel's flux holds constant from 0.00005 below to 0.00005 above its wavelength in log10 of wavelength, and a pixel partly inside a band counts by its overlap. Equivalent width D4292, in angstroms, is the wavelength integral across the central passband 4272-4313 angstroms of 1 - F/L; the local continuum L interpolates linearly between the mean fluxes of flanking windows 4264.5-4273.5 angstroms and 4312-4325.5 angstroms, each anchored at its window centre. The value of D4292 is 6.2 angstroms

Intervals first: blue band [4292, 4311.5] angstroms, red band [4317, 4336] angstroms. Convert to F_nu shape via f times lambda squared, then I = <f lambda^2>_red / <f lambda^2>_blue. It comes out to 1.50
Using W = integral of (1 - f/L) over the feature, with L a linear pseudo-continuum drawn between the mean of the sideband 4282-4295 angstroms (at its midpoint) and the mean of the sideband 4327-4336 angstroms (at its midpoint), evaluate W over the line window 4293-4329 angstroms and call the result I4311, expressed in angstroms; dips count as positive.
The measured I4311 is 6.3 angstroms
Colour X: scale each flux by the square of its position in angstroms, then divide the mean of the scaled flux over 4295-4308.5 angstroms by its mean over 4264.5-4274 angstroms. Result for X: 0.8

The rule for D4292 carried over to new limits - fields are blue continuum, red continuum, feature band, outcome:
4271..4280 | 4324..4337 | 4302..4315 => 3.5 angstroms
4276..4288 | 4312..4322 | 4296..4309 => 4.4 angstroms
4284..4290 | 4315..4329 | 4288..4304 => 2.4 angstroms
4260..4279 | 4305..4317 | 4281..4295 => -1.0 angstroms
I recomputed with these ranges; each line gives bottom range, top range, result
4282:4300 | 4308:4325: 1.10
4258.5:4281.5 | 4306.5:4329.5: 1.03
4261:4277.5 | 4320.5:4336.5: 1.19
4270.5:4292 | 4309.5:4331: 1.12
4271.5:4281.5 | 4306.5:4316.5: 0.91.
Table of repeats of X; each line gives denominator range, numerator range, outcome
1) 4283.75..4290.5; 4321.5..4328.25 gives 0.99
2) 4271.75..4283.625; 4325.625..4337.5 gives 1.25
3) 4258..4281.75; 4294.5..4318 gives 0.87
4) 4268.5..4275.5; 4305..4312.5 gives 0.86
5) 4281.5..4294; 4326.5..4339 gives 1.21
